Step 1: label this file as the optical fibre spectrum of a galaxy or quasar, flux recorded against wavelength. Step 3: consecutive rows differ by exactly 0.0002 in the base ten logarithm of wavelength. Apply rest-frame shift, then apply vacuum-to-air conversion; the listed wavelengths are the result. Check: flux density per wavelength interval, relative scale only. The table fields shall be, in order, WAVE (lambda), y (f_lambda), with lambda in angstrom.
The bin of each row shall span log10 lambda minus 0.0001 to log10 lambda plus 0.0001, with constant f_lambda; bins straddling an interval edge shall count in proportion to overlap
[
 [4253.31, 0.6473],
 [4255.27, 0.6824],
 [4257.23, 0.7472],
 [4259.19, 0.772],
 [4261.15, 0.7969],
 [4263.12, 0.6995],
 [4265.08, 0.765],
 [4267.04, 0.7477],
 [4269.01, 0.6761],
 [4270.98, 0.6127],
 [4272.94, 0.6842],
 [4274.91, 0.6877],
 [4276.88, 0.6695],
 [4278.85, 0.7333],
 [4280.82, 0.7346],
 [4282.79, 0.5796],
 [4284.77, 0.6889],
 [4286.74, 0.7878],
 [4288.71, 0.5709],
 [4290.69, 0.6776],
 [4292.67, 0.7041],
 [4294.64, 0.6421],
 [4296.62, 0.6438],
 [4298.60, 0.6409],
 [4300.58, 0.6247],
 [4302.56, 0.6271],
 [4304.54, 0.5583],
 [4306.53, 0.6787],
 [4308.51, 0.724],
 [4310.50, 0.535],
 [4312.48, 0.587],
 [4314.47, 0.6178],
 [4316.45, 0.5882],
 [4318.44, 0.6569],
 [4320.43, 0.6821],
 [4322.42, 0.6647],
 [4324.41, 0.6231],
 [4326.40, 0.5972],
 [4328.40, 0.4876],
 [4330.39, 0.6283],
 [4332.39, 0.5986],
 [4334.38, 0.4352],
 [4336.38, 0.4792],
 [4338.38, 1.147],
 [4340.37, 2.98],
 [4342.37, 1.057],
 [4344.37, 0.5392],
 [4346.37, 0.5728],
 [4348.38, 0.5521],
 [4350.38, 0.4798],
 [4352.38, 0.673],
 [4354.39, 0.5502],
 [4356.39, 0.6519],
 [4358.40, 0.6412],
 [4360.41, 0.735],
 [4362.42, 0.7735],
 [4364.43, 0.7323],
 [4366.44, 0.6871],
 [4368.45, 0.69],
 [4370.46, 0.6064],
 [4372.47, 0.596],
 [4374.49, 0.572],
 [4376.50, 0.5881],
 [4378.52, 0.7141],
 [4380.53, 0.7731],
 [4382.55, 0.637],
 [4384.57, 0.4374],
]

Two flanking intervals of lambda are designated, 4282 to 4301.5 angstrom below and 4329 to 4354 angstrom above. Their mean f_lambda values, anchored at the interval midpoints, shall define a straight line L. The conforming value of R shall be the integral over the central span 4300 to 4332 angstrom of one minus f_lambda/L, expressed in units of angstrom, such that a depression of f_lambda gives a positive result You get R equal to 5.3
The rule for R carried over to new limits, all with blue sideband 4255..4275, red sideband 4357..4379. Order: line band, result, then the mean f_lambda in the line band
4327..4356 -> -4.9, 0.793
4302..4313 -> 1.2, 0.619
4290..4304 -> 1.1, 0.648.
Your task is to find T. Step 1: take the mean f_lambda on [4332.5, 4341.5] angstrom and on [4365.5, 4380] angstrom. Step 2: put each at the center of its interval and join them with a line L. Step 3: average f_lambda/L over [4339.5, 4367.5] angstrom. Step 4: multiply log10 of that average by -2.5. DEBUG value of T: 0.17 mag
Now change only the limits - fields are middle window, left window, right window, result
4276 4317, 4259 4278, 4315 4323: 0.042 mag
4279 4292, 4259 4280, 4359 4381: 0.044 mag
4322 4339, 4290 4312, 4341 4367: 0.095 mag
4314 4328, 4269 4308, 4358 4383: 0.066 mag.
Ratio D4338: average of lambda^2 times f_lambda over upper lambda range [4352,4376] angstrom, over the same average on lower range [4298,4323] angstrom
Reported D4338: 1.1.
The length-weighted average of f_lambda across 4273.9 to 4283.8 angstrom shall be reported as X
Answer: 0.68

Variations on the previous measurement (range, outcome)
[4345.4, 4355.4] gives 0.566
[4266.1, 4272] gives 0.678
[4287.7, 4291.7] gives 0.625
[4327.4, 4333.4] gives 0.571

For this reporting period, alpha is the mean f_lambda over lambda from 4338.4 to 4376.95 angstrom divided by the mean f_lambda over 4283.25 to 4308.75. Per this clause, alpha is 1.20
